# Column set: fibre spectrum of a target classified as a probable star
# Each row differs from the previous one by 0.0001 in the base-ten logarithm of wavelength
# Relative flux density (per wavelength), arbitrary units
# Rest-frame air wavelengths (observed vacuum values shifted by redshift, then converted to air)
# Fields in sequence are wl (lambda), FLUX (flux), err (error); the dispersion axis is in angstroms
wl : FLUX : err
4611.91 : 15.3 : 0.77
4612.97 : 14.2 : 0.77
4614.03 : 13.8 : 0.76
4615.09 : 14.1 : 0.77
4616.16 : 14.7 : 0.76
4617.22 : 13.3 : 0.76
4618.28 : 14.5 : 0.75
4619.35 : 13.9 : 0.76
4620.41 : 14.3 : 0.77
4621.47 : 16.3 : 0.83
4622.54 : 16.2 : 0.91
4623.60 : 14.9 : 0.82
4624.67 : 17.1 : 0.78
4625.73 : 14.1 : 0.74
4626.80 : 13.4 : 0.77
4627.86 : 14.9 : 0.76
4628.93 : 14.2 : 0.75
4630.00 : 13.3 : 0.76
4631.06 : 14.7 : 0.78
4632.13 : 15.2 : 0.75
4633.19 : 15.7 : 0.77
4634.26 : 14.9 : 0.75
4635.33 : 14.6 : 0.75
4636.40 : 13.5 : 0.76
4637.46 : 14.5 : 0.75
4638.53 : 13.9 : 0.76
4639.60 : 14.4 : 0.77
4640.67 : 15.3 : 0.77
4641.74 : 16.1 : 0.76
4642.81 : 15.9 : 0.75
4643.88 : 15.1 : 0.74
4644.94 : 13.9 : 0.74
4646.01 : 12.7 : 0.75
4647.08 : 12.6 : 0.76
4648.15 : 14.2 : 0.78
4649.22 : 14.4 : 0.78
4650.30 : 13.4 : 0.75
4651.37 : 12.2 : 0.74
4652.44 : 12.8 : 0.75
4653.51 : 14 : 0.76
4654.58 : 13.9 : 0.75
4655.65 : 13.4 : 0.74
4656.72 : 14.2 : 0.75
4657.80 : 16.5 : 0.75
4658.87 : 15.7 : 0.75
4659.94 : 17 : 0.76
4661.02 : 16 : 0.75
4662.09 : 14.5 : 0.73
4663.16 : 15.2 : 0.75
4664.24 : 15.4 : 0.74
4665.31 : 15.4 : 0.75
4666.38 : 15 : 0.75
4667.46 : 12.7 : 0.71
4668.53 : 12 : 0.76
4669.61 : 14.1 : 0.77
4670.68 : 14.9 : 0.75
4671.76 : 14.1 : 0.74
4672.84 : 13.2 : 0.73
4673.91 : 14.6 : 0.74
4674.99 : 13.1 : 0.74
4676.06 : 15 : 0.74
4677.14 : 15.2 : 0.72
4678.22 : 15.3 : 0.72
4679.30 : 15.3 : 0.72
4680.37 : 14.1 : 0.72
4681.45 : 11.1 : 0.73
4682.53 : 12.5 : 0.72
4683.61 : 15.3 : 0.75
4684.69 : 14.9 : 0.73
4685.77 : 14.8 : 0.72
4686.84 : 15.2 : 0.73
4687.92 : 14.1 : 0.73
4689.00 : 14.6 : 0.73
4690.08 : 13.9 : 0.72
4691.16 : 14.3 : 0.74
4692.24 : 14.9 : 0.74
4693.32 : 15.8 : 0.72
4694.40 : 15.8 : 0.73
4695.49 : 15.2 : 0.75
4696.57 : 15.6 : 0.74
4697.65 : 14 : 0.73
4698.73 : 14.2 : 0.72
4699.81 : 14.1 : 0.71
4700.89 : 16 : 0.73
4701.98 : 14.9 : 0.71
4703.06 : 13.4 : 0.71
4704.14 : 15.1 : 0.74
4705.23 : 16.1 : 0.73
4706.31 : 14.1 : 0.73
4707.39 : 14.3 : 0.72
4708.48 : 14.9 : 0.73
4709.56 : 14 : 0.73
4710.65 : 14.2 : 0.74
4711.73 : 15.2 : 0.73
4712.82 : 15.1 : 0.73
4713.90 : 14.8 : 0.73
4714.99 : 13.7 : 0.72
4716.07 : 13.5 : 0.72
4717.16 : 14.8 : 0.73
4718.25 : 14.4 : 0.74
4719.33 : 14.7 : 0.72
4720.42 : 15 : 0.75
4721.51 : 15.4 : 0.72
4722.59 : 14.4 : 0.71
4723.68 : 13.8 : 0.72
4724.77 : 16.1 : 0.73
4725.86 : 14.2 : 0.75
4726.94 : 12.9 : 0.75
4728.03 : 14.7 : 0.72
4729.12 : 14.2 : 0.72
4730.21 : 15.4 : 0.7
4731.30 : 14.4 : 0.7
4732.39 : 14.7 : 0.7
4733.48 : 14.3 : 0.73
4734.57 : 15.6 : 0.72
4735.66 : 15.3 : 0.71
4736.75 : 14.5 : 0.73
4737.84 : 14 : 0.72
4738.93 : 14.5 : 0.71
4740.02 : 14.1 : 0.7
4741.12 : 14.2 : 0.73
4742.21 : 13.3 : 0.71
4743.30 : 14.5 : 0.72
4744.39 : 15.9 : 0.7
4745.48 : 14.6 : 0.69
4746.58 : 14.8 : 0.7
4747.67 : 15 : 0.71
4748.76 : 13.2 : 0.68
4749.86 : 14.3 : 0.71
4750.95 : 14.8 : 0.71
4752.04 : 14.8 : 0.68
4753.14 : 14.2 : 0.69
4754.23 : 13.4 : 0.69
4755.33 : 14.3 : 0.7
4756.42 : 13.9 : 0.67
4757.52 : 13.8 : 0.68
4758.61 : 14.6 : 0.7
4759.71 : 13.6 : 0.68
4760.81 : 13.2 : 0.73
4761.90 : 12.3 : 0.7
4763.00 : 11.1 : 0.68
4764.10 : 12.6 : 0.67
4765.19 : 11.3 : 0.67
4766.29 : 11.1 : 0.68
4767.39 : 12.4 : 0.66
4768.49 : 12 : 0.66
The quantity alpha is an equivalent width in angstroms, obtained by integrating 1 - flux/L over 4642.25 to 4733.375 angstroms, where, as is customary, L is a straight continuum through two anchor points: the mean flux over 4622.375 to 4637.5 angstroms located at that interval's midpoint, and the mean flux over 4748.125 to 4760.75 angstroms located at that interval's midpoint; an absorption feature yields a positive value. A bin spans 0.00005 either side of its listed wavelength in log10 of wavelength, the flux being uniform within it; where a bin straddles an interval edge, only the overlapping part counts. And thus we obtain -0.4 angstroms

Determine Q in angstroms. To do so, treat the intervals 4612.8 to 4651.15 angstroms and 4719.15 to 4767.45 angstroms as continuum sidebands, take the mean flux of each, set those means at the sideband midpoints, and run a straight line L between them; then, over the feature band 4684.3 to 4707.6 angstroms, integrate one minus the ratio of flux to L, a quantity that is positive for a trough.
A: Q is -0.9 angstroms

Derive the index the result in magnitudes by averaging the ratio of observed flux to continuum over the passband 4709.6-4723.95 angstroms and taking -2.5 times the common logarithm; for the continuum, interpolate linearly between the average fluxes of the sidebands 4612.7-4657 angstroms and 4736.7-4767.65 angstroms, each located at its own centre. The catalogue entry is -0.05 mag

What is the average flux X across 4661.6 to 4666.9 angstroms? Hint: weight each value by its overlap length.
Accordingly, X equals 15.1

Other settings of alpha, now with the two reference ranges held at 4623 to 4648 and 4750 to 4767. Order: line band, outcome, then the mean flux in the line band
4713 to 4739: -1.8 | 14.6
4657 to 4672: -0.7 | 14.9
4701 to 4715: -0.9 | 14.7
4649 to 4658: 0.4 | 13.7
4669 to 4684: 0.0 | 14.1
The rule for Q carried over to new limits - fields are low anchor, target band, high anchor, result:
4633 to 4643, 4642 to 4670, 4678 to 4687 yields 0.4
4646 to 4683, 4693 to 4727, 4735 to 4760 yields -1.0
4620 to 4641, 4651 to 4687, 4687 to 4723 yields 0.9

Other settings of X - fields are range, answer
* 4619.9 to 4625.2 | 15.8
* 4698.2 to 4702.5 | 14.8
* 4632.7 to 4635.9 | 15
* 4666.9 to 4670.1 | 12.9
